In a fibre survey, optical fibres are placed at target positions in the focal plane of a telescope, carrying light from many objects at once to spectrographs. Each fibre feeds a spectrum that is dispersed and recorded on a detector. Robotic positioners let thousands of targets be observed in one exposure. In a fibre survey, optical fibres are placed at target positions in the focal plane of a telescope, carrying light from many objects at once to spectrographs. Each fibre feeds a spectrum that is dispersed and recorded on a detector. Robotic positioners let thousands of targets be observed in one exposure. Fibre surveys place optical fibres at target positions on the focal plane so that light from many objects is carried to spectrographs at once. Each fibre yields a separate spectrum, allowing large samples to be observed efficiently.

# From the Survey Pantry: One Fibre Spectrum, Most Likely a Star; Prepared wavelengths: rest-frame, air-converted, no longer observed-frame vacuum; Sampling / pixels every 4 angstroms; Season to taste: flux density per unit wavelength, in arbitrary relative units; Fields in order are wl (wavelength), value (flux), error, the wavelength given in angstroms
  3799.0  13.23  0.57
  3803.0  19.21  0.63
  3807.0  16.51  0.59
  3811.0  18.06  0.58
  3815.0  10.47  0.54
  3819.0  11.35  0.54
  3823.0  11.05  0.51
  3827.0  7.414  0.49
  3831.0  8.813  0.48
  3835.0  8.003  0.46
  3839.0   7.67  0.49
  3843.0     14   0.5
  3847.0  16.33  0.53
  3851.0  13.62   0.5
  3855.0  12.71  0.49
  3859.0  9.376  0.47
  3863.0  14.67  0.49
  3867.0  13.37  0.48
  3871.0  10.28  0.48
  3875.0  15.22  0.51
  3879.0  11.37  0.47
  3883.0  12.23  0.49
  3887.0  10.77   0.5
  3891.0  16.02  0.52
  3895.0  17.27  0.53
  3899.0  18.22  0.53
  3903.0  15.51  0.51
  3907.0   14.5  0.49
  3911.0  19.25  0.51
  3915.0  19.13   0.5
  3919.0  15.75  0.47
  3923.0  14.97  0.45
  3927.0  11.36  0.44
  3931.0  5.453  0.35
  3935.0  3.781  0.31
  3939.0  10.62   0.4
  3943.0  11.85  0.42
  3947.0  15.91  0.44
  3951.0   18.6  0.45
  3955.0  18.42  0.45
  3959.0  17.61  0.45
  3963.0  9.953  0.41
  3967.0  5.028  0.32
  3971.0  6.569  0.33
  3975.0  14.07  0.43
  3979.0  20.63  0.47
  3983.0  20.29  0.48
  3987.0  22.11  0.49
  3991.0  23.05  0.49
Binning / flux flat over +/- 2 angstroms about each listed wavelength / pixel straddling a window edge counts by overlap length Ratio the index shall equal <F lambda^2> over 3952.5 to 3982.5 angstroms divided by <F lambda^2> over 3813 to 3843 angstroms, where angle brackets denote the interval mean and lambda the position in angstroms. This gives 1.5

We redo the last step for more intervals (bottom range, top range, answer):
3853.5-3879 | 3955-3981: 1.08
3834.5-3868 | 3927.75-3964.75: 1.06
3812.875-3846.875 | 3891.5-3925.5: 1.70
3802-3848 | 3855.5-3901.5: 1.14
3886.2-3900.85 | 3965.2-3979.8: 0.71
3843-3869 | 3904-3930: 1.19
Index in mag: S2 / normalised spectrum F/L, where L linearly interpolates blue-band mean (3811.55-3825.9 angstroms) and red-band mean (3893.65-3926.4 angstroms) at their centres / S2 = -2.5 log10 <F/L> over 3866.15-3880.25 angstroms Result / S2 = 0.157 mag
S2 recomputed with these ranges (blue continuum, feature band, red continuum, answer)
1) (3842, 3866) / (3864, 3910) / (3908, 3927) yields 0.06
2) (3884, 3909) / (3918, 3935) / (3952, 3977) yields 0.29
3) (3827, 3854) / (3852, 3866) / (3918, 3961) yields -0.08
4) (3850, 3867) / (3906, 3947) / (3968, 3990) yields 0.15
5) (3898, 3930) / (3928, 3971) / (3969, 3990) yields 0.39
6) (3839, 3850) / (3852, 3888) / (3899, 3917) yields 0.22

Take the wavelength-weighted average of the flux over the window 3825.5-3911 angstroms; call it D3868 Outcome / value 12.9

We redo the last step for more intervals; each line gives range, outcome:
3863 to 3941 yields 13.5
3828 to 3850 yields 10.9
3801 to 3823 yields 14.8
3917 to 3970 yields 12.1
